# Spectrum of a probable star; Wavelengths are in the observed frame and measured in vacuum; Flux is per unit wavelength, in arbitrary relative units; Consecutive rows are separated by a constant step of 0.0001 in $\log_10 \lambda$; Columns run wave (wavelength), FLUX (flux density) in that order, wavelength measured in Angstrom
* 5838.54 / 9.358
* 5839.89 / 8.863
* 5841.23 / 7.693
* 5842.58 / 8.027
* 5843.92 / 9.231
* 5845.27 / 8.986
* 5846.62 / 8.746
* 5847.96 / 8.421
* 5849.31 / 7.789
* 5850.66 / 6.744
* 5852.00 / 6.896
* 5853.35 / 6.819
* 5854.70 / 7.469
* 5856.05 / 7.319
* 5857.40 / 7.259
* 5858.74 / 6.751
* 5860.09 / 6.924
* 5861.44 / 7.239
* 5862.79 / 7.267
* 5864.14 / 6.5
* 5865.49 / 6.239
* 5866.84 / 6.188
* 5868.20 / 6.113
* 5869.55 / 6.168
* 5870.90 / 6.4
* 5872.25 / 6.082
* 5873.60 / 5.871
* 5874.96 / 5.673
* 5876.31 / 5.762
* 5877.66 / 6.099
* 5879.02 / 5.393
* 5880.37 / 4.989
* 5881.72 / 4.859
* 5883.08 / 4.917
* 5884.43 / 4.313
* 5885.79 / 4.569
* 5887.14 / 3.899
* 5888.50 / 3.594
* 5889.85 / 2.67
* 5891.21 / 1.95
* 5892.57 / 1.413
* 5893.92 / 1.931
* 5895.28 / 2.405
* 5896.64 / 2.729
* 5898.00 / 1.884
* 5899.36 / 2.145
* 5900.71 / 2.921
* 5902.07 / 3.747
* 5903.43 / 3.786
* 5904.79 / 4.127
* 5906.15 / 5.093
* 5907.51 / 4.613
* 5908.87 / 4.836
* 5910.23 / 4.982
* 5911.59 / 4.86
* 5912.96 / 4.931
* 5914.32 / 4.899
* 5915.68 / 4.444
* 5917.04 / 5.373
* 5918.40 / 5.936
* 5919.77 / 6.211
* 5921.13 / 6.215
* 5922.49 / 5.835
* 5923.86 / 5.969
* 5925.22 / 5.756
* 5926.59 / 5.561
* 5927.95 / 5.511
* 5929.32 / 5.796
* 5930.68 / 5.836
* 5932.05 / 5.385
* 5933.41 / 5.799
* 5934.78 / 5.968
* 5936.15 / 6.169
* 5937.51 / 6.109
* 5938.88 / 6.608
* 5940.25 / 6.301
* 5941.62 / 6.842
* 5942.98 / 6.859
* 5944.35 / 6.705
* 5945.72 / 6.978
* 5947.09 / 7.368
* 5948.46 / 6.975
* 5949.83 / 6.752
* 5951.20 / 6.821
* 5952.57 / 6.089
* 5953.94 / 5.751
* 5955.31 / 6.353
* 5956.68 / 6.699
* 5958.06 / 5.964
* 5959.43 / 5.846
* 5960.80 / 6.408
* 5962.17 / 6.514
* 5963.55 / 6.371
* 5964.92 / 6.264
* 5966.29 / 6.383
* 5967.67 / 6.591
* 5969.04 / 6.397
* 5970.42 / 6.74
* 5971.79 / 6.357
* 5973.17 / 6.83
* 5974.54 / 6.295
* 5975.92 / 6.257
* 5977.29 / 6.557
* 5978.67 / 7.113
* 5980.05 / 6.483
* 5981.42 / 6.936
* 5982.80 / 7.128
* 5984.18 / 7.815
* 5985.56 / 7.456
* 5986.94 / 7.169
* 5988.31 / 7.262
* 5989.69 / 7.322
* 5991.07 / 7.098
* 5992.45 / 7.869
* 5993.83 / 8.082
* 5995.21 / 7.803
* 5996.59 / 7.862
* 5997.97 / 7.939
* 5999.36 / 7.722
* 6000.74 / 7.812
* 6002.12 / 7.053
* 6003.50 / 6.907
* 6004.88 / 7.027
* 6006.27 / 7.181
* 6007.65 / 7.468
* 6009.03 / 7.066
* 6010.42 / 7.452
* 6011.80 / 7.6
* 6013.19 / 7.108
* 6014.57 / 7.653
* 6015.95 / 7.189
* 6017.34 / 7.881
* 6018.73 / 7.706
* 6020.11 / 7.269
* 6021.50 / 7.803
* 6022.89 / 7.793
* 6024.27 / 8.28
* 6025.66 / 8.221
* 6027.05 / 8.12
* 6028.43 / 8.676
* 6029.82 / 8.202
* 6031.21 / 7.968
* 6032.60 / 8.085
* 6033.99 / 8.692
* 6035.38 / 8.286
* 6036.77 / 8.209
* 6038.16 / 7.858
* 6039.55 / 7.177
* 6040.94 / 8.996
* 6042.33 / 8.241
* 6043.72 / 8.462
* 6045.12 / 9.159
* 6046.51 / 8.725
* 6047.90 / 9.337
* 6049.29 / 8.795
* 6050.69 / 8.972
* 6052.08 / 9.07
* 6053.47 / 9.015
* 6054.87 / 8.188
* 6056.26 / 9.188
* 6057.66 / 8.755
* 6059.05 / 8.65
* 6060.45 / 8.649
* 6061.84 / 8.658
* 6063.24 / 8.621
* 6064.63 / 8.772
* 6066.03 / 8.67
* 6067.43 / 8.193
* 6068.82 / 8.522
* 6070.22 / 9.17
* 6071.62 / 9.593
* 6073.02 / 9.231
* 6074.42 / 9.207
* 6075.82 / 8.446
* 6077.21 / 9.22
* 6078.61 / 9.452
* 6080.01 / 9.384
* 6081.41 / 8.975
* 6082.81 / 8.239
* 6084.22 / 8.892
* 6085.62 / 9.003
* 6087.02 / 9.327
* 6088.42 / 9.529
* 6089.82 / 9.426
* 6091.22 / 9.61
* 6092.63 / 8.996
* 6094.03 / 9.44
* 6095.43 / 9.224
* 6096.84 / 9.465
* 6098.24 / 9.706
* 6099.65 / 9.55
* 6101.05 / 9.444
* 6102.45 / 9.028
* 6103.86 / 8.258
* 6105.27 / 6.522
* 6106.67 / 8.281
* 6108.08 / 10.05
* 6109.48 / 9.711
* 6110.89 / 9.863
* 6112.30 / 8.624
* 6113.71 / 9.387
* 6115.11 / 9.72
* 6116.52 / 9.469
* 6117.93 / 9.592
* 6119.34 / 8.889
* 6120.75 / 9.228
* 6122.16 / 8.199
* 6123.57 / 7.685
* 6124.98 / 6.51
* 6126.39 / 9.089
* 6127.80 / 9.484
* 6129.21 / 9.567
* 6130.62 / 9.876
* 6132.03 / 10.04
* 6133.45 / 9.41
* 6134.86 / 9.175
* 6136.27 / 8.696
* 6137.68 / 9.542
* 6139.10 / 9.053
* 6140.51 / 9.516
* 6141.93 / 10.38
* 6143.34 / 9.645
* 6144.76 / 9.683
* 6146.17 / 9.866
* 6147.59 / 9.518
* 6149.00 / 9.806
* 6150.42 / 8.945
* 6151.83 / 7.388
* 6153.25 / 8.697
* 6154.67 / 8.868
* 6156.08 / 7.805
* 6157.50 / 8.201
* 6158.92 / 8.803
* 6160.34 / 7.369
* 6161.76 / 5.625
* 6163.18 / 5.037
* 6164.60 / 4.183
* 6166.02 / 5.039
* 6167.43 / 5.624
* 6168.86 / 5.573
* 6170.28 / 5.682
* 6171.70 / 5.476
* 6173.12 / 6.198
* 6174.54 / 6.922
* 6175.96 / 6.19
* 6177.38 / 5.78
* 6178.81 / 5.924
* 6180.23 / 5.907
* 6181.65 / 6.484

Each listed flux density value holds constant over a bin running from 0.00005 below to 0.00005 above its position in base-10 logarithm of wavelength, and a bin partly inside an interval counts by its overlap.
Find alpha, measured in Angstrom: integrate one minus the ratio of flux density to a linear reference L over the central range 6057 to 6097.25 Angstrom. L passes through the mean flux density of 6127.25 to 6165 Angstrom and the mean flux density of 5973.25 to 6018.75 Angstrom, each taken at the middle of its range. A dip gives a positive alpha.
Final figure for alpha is -4.7 Angstrom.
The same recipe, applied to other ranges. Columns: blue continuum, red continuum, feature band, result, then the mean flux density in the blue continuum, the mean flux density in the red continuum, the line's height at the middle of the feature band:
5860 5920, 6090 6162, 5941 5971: -3.2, 4.7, 9.01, 5.9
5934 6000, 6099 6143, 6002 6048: -1.4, 6.79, 9.1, 7.66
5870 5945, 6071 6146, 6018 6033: -1.2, 4.91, 9.17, 7.41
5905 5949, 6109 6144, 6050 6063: -1.2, 5.81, 9.21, 8.02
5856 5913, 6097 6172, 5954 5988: -3.0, 4.79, 8.48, 6.07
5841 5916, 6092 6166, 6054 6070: -1.6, 5.41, 8.77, 7.87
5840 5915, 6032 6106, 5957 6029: 3.0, 5.46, 8.84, 7.5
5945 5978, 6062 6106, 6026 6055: -1.4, 6.48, 9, 8.11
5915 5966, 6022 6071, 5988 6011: 0.0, 6.17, 8.52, 7.48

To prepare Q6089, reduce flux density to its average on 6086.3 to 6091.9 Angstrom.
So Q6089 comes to 9.48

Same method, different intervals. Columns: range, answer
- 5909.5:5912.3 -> 4.91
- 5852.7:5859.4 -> 7.13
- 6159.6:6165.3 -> 5.57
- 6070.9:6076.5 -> 9.11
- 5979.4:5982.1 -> 6.73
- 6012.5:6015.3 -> 7.4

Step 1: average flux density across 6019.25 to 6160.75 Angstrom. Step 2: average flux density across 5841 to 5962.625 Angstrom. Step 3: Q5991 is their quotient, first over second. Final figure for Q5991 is 1.55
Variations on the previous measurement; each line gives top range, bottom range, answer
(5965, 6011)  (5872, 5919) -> 1.70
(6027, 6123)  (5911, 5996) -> 1.39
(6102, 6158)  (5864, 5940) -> 1.85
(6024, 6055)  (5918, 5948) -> 1.37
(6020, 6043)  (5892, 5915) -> 2.25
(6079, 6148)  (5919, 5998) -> 1.39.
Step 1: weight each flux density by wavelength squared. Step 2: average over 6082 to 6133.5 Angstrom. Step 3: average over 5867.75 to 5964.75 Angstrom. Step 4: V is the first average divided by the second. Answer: 1.84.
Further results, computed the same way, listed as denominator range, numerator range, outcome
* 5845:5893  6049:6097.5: 1.62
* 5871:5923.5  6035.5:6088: 2.11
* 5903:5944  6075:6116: 1.73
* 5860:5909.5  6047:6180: 2.00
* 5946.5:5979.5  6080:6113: 1.47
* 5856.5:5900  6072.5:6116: 2.01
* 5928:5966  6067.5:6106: 1.50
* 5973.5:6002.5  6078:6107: 1.28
